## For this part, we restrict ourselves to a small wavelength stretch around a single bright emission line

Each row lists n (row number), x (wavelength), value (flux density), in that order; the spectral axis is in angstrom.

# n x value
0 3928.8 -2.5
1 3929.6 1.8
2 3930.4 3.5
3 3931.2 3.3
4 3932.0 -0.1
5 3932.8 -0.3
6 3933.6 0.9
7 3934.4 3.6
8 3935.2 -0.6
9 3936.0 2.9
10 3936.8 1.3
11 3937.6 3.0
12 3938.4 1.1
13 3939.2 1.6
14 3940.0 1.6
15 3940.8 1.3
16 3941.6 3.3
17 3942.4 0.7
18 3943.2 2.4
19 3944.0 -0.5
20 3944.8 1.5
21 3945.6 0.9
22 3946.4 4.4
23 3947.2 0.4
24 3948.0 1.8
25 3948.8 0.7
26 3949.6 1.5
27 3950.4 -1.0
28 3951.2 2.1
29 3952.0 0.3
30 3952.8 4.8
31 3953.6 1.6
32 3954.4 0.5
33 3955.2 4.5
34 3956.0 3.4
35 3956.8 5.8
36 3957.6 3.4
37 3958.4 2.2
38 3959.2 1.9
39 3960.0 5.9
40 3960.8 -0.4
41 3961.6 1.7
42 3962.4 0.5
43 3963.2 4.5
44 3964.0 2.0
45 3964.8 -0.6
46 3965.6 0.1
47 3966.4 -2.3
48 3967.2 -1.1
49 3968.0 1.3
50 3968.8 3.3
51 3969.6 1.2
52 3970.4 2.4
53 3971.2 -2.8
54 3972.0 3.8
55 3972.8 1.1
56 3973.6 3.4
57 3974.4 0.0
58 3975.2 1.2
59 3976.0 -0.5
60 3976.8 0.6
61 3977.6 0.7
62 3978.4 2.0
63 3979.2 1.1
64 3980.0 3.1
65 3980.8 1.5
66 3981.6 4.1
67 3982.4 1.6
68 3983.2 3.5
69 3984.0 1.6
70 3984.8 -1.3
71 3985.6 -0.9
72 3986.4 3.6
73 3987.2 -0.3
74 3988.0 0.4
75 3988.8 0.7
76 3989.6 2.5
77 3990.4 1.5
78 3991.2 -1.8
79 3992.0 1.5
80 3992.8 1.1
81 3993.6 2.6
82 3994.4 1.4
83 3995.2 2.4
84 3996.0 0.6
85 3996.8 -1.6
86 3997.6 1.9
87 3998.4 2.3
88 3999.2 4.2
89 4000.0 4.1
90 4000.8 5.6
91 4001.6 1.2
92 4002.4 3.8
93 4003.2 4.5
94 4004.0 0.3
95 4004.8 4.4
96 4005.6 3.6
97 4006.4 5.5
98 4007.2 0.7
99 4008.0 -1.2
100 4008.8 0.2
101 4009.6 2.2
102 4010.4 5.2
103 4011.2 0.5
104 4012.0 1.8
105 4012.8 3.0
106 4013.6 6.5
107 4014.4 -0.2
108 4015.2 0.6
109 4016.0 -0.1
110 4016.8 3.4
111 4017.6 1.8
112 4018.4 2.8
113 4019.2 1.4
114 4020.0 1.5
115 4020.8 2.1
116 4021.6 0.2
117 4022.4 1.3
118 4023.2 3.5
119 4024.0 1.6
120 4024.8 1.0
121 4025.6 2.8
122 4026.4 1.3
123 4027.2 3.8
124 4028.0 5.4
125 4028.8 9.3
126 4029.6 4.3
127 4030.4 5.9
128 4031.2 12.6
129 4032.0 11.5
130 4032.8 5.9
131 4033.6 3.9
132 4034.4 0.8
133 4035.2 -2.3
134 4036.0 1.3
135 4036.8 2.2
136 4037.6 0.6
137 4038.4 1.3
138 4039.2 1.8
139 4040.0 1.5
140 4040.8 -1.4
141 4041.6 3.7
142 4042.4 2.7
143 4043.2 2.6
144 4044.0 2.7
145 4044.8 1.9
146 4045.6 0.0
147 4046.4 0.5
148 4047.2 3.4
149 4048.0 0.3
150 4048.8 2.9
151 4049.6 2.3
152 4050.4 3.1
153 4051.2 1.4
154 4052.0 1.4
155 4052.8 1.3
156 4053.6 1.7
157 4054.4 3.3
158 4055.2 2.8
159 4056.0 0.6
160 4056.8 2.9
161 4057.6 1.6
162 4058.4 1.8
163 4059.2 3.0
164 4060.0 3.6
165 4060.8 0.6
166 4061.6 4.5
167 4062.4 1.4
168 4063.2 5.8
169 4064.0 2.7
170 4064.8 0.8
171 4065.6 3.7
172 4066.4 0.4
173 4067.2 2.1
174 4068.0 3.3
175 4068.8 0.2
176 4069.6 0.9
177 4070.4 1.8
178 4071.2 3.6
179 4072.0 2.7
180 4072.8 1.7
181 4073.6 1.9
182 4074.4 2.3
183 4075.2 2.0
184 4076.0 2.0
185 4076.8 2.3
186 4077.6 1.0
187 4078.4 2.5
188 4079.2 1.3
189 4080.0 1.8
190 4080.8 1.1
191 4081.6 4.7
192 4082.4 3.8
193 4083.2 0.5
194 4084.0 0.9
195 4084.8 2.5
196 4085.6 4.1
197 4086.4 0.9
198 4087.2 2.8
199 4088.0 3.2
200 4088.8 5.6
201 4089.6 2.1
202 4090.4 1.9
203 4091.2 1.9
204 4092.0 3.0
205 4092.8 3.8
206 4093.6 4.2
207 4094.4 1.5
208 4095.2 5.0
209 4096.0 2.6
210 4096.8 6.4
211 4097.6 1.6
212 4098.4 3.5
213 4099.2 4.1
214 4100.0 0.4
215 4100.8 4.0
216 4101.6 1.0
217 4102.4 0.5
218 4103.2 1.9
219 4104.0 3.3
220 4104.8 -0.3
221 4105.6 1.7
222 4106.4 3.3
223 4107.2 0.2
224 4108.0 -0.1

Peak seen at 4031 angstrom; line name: [O II] 3727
